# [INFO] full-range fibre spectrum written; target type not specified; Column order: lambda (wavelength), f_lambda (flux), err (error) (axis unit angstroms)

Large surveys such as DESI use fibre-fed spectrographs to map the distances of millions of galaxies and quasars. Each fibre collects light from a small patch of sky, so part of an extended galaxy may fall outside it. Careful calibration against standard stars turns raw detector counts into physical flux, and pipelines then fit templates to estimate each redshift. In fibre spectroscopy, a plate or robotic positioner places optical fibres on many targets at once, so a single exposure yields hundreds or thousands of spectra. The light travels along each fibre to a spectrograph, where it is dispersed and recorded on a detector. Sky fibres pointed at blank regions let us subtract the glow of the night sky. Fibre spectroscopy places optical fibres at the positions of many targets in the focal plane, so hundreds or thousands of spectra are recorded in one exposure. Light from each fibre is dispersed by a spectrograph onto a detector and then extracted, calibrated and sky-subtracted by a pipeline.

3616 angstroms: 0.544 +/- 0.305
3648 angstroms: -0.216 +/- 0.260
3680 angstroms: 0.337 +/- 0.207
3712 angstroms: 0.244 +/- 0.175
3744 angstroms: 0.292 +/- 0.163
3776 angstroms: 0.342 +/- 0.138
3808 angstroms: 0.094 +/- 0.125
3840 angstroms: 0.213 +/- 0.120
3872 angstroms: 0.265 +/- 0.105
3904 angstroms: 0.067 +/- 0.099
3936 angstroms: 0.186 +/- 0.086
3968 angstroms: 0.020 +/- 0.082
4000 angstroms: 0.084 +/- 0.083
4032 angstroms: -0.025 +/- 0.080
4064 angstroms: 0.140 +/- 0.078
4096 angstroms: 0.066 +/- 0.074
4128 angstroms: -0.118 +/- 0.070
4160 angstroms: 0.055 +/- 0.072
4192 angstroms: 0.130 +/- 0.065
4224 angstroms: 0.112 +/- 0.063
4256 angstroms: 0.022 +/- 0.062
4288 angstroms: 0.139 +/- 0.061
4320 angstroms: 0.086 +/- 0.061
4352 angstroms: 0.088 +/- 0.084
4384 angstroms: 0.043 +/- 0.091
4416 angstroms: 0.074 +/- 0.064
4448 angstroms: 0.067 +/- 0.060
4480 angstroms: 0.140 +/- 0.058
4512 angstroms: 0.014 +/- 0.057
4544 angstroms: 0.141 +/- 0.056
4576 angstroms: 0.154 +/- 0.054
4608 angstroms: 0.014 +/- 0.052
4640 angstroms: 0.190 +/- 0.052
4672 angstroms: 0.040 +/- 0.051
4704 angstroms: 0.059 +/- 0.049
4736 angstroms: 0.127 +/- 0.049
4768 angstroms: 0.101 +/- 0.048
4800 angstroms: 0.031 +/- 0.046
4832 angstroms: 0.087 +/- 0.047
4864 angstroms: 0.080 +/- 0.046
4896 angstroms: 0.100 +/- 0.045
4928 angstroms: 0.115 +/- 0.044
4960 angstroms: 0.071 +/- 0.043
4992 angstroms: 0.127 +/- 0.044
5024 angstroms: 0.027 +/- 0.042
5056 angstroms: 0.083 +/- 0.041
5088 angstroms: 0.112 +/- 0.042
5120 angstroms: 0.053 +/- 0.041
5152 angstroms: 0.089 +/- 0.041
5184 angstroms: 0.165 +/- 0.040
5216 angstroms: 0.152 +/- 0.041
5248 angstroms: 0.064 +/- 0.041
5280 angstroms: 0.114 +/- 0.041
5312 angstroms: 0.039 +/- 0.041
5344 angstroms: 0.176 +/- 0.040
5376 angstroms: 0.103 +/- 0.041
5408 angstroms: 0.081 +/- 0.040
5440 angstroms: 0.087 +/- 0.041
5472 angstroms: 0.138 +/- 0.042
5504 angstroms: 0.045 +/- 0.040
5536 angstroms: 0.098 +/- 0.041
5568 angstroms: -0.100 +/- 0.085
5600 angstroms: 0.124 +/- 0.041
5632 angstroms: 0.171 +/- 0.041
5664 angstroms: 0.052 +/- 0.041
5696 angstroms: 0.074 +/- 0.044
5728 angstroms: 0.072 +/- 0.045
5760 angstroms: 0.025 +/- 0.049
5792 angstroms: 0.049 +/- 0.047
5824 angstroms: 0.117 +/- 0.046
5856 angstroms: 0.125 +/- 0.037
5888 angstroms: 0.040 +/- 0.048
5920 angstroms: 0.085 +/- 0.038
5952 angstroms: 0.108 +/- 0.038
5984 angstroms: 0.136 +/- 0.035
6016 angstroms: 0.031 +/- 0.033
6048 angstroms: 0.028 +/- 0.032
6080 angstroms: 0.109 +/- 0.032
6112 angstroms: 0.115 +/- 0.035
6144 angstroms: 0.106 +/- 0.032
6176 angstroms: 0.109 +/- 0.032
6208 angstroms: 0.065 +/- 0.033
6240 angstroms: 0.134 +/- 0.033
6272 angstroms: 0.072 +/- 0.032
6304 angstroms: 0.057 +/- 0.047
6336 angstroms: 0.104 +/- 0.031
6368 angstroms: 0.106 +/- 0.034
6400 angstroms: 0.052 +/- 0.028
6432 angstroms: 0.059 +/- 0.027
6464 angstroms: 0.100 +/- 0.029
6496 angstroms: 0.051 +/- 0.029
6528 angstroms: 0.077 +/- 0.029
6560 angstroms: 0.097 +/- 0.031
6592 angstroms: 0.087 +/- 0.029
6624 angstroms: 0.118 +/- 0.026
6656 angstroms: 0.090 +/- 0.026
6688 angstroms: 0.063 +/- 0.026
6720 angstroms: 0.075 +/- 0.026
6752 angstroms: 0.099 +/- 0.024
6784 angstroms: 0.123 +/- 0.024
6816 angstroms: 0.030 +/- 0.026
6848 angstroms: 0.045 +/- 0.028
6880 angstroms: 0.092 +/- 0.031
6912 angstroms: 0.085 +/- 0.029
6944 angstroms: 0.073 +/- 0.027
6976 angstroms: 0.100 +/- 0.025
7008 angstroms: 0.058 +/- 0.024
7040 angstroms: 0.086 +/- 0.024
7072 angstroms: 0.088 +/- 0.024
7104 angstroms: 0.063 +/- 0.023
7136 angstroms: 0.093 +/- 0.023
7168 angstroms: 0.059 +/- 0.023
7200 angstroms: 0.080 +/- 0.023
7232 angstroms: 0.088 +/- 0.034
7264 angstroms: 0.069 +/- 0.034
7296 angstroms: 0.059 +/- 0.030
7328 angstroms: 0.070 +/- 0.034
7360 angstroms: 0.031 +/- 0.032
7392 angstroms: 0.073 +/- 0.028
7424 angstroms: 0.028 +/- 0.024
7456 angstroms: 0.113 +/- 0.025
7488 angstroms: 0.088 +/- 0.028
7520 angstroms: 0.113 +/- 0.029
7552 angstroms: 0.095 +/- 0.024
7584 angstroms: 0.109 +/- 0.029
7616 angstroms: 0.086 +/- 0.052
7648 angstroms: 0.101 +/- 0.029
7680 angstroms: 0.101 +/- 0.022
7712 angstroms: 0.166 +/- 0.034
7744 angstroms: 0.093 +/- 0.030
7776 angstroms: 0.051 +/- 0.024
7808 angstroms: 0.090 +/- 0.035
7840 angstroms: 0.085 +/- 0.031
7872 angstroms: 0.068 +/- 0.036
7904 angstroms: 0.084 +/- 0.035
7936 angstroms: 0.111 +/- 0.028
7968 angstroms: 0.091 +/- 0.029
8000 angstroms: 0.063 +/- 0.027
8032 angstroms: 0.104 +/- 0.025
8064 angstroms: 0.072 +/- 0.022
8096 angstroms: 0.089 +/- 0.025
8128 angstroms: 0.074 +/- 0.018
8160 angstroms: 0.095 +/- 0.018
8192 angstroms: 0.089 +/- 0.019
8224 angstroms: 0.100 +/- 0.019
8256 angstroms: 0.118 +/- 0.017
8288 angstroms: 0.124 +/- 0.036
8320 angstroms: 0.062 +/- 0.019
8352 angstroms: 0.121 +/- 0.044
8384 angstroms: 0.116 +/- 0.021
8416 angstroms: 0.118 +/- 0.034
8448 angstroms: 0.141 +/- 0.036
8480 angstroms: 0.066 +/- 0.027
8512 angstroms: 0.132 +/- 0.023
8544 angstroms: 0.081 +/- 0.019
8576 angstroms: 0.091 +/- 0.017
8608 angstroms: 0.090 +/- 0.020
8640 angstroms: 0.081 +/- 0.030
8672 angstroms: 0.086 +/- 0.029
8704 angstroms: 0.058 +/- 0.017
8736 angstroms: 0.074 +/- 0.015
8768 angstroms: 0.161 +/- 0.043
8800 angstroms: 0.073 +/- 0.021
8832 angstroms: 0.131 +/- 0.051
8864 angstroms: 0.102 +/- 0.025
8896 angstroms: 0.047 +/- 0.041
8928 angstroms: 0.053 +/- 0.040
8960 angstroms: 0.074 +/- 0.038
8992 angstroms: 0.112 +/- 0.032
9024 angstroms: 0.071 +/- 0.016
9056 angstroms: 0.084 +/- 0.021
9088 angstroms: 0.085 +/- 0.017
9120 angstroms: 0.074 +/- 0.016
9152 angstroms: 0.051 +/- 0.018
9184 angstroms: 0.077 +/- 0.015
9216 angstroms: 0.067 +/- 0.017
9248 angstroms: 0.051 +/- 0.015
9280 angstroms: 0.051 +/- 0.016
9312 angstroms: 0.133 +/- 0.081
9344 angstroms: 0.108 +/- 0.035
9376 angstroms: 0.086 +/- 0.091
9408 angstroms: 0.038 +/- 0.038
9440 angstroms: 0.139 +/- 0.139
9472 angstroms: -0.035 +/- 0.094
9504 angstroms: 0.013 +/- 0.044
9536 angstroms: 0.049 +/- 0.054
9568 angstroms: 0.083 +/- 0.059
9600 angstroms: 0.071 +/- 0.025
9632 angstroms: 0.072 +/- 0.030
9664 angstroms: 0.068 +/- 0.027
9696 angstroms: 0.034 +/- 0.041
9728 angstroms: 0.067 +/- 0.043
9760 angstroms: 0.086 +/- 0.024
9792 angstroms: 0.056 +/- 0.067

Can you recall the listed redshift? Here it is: 0.245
